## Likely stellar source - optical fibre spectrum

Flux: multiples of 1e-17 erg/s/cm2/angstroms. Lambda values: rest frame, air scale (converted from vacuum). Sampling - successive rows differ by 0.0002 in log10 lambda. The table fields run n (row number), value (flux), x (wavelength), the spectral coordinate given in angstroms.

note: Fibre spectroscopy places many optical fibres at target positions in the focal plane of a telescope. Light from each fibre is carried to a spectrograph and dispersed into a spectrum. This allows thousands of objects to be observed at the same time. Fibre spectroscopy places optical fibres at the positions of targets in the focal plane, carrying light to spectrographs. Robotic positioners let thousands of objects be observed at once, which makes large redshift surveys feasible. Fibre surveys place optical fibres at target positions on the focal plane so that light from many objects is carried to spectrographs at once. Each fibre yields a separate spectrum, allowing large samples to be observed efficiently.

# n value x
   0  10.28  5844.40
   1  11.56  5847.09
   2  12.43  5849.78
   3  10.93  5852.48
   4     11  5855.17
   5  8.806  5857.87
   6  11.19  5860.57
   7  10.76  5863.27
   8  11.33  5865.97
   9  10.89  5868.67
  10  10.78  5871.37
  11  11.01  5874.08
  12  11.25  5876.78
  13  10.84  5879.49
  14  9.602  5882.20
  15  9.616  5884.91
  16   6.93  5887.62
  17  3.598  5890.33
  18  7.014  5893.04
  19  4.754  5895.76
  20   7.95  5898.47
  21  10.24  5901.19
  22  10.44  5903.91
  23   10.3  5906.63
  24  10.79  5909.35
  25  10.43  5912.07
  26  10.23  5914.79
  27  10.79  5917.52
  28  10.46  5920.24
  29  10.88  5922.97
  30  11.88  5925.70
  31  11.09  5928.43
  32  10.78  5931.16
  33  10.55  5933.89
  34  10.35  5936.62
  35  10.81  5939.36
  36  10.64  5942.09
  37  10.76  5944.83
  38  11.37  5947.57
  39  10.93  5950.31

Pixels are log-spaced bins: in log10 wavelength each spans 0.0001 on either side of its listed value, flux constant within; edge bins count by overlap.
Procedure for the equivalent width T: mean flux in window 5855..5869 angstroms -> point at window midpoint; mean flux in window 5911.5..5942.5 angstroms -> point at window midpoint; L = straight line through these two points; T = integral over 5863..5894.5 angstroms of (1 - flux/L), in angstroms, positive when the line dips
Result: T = 3.7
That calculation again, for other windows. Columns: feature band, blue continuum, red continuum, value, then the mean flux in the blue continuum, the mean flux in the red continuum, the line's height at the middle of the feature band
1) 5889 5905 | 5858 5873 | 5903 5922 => 4.99 angstroms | 10.8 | 10.5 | 10.6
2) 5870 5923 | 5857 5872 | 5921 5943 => 6.94 angstroms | 10.7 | 10.9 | 10.8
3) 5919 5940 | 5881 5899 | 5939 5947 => -2.24 angstroms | 7.01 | 10.8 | 9.83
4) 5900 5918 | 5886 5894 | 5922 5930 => -3.63 angstroms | 5.92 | 11.3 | 8.75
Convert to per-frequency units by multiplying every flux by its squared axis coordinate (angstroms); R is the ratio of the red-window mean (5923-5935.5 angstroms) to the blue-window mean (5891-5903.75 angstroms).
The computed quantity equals 1.5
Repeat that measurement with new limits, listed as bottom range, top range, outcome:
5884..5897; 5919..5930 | 1.78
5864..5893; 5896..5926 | 1.08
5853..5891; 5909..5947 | 1.10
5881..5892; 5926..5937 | 1.49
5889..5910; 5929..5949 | 1.35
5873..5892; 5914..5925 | 1.21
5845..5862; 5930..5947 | 1.00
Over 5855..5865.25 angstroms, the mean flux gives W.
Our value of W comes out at 10.4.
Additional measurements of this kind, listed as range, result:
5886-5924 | 8.91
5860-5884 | 10.8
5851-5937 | 9.92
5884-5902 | 7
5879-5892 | 7.91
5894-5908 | 8.69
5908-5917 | 10.5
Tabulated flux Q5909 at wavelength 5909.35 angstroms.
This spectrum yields 10.79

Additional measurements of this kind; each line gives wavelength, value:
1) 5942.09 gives 10.64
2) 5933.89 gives 10.55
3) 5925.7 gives 11.88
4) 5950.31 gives 10.93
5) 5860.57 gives 11.19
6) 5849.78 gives 12.43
